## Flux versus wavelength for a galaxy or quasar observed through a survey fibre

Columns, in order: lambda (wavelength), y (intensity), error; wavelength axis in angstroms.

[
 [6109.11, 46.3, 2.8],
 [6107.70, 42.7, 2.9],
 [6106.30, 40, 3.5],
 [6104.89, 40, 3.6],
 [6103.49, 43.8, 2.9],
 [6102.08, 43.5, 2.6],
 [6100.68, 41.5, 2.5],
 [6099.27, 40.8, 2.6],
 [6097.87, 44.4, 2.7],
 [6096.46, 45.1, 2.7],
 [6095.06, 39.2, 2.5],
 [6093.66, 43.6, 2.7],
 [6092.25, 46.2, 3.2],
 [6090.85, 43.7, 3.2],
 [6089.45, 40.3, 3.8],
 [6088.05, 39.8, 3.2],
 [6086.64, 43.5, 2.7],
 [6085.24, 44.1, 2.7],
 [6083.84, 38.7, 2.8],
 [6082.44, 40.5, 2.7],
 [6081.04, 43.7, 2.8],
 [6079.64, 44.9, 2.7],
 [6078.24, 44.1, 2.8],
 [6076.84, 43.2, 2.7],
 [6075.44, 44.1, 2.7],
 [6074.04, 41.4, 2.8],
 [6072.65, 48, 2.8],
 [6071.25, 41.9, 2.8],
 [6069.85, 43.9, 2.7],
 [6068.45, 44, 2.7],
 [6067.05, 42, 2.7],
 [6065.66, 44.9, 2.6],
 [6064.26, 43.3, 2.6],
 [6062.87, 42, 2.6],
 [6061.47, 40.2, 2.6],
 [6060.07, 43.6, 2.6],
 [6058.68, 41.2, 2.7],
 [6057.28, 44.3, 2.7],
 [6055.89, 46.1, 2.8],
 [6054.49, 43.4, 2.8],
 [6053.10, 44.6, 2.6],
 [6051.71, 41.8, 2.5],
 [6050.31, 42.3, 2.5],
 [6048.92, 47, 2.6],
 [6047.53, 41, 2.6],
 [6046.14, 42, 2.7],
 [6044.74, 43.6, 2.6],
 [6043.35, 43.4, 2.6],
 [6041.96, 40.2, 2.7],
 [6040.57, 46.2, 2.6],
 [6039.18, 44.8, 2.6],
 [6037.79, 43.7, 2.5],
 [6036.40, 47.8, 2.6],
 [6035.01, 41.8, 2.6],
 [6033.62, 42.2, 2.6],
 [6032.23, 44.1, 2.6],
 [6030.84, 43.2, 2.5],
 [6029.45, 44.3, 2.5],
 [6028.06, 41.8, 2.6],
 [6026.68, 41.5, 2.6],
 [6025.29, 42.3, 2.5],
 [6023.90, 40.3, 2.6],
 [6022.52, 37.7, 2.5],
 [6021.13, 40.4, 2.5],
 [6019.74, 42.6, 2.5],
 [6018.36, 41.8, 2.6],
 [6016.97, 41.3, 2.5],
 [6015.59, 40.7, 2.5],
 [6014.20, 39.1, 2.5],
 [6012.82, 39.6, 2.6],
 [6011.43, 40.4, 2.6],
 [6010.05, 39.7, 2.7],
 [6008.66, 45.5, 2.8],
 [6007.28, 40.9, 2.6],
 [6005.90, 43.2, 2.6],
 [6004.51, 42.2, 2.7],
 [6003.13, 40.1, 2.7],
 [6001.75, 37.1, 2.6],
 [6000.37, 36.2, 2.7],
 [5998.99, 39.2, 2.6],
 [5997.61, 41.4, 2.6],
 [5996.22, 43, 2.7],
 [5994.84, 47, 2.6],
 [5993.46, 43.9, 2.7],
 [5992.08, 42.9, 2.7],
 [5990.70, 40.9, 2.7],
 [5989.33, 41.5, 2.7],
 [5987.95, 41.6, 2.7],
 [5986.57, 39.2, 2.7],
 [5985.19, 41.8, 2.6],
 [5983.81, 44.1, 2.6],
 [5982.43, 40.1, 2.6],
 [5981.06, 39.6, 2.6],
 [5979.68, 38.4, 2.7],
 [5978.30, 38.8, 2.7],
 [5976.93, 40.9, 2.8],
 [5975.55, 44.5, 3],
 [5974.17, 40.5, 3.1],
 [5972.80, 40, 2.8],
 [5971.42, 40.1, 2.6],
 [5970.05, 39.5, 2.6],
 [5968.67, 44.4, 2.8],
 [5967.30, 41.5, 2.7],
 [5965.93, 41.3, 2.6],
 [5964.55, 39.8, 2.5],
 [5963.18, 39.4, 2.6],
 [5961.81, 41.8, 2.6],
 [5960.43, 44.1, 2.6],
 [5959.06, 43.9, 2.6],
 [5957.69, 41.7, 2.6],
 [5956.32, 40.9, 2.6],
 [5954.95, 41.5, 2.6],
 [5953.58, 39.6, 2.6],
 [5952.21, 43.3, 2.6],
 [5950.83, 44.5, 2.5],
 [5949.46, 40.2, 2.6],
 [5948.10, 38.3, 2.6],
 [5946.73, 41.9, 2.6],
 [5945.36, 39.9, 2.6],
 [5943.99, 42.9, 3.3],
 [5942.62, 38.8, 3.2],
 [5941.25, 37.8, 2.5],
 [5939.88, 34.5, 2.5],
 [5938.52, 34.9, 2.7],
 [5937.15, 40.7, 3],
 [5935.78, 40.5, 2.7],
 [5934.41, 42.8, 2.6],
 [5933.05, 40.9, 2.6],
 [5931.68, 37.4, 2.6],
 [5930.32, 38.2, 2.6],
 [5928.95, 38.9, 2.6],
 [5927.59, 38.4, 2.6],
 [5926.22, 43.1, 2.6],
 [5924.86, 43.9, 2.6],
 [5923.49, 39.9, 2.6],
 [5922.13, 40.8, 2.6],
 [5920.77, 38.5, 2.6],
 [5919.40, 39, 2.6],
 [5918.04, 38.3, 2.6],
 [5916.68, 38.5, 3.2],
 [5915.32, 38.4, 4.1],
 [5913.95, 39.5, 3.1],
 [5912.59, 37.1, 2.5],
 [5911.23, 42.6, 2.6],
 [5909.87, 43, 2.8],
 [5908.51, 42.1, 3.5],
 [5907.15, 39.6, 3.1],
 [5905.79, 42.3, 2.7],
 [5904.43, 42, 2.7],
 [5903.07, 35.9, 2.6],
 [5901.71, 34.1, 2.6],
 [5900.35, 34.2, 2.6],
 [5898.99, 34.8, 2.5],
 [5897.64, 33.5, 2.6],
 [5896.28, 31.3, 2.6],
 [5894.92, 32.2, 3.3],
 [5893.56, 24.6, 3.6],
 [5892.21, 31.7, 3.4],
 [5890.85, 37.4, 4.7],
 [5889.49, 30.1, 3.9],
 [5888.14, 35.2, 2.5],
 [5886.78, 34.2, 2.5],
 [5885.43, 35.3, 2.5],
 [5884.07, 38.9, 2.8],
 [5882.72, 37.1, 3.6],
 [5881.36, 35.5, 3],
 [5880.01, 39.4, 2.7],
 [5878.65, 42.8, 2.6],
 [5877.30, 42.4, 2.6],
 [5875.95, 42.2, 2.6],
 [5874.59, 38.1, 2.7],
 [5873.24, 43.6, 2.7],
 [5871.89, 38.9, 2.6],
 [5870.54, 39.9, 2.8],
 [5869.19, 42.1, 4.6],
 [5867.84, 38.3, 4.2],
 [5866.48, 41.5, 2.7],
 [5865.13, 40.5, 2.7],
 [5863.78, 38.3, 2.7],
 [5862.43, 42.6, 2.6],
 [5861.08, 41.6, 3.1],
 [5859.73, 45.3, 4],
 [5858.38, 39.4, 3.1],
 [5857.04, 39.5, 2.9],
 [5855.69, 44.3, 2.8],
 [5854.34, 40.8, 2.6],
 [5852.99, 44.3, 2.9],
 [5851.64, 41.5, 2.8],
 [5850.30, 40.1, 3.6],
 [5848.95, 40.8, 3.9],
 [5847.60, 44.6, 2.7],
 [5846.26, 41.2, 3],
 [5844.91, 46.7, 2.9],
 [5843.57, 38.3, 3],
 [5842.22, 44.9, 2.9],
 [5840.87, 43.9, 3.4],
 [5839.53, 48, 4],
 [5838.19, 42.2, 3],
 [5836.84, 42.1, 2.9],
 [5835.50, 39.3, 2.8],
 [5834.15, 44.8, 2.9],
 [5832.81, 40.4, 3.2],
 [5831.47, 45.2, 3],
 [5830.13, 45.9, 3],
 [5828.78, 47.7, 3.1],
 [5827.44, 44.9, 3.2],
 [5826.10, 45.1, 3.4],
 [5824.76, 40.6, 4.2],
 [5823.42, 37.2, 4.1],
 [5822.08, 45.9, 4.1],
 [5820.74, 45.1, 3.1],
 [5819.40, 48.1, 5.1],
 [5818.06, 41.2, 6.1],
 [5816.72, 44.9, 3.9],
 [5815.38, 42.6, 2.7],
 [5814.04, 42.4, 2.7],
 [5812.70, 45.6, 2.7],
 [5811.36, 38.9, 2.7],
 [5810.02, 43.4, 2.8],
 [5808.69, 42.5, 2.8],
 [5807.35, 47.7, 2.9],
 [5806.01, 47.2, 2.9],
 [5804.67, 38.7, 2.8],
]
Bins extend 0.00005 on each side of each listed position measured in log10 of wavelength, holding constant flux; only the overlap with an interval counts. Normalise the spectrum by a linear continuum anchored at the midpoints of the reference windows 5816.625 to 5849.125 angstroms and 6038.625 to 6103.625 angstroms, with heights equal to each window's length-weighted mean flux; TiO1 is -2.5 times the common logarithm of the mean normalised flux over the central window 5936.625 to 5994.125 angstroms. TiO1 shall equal 0.06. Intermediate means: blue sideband 43.6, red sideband 43.1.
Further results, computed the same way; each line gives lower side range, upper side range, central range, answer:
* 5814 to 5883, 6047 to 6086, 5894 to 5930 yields 0.109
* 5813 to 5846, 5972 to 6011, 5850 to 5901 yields 0.127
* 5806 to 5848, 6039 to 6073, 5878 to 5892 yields 0.195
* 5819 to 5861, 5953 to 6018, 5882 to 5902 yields 0.252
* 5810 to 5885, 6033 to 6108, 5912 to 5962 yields 0.062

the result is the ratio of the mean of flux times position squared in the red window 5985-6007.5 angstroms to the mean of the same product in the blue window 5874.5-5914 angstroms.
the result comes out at 1.16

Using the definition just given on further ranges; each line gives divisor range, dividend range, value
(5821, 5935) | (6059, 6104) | 1.15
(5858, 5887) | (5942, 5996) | 1.07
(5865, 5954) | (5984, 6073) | 1.14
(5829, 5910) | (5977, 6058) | 1.11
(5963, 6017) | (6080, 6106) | 1.07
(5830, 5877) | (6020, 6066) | 1.09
